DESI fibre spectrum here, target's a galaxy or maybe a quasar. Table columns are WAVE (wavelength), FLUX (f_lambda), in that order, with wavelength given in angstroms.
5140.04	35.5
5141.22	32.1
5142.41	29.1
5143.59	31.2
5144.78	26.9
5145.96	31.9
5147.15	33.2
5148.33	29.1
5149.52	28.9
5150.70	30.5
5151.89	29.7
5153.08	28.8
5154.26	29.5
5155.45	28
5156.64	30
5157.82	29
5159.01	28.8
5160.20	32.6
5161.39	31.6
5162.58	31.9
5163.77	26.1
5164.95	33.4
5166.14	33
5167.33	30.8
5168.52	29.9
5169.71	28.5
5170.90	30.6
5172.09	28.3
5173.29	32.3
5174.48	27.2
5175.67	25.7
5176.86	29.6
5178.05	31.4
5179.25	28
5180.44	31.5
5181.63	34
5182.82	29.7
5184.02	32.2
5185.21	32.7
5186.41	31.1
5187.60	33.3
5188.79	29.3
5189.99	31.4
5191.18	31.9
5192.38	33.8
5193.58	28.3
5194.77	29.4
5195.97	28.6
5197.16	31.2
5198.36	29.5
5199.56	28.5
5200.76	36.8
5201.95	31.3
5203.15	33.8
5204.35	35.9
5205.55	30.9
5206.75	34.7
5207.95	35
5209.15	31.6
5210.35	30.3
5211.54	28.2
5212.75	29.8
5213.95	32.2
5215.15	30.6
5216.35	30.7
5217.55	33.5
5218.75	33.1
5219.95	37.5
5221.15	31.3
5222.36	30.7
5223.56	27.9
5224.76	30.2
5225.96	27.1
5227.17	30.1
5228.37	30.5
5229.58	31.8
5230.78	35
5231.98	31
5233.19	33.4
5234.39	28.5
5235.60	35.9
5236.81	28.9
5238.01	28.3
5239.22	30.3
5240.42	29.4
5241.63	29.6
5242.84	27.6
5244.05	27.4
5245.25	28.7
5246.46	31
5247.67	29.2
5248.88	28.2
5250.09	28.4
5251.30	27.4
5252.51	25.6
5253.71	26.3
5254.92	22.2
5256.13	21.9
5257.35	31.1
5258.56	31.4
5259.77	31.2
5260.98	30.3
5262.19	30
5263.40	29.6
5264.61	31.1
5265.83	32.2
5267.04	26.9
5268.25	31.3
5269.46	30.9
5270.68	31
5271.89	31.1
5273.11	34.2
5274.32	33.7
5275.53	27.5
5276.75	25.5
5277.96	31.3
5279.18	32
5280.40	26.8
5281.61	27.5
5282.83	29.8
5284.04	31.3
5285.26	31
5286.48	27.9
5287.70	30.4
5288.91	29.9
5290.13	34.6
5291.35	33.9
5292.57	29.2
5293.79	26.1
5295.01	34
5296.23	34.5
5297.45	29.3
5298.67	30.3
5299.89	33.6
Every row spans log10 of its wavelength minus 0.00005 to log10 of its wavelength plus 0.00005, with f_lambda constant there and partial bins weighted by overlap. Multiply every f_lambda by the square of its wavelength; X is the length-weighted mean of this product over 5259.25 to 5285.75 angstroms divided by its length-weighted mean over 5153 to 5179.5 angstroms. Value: 1.06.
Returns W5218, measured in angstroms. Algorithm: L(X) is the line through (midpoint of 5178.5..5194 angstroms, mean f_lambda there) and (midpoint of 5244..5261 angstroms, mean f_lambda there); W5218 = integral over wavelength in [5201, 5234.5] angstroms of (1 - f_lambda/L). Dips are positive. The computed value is -2.3 angstroms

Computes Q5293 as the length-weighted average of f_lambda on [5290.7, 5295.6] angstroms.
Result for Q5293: 30.8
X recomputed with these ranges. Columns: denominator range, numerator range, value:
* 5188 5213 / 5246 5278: 0.95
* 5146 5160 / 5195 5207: 1.09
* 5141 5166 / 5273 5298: 1.06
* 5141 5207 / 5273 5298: 1.04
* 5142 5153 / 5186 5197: 1.04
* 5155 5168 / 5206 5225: 1.06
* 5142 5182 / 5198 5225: 1.09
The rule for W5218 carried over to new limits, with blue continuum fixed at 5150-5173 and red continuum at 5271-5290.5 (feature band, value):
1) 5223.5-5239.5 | -0.3 angstroms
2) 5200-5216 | -1.2 angstroms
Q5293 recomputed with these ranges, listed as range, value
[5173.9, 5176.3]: 26.5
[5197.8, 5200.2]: 29.1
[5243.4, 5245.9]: 28.1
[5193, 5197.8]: 29.4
